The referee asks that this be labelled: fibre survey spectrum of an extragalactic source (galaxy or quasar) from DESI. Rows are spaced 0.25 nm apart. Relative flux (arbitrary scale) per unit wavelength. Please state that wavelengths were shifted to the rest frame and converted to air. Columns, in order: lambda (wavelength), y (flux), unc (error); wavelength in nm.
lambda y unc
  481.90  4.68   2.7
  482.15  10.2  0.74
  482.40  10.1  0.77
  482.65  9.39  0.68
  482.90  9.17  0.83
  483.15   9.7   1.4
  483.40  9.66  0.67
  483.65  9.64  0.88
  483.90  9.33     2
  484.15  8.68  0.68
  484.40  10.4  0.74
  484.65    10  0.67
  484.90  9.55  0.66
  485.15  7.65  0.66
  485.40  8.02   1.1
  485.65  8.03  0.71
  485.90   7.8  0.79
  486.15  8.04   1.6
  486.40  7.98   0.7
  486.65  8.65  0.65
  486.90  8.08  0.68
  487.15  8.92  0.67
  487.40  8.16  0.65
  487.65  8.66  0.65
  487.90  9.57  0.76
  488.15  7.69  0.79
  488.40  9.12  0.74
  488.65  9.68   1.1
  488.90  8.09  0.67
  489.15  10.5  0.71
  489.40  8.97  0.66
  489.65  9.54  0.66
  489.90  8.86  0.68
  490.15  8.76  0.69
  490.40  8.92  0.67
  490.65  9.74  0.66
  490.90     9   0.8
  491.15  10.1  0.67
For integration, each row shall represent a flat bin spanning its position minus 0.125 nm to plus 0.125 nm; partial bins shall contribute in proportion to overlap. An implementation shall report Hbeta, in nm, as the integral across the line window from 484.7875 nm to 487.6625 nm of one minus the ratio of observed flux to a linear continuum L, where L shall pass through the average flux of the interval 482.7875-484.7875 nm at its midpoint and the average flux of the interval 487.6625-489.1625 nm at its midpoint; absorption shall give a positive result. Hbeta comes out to 0.30 nm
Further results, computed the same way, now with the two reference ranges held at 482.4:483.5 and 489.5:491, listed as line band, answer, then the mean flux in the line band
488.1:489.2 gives 0.03 nm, 9.01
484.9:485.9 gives 0.14 nm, 8.09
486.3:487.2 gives 0.09 nm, 8.38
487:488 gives 0.05 nm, 8.79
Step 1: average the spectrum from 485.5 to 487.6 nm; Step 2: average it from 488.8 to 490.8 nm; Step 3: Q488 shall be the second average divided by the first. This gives 1.12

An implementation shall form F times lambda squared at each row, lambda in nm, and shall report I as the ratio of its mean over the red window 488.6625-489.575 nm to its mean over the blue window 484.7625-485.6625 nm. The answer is 1.1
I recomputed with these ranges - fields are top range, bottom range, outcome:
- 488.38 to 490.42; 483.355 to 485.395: 1.01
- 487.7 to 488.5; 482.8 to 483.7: 0.94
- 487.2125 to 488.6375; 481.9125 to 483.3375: 0.96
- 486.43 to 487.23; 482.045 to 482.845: 0.88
